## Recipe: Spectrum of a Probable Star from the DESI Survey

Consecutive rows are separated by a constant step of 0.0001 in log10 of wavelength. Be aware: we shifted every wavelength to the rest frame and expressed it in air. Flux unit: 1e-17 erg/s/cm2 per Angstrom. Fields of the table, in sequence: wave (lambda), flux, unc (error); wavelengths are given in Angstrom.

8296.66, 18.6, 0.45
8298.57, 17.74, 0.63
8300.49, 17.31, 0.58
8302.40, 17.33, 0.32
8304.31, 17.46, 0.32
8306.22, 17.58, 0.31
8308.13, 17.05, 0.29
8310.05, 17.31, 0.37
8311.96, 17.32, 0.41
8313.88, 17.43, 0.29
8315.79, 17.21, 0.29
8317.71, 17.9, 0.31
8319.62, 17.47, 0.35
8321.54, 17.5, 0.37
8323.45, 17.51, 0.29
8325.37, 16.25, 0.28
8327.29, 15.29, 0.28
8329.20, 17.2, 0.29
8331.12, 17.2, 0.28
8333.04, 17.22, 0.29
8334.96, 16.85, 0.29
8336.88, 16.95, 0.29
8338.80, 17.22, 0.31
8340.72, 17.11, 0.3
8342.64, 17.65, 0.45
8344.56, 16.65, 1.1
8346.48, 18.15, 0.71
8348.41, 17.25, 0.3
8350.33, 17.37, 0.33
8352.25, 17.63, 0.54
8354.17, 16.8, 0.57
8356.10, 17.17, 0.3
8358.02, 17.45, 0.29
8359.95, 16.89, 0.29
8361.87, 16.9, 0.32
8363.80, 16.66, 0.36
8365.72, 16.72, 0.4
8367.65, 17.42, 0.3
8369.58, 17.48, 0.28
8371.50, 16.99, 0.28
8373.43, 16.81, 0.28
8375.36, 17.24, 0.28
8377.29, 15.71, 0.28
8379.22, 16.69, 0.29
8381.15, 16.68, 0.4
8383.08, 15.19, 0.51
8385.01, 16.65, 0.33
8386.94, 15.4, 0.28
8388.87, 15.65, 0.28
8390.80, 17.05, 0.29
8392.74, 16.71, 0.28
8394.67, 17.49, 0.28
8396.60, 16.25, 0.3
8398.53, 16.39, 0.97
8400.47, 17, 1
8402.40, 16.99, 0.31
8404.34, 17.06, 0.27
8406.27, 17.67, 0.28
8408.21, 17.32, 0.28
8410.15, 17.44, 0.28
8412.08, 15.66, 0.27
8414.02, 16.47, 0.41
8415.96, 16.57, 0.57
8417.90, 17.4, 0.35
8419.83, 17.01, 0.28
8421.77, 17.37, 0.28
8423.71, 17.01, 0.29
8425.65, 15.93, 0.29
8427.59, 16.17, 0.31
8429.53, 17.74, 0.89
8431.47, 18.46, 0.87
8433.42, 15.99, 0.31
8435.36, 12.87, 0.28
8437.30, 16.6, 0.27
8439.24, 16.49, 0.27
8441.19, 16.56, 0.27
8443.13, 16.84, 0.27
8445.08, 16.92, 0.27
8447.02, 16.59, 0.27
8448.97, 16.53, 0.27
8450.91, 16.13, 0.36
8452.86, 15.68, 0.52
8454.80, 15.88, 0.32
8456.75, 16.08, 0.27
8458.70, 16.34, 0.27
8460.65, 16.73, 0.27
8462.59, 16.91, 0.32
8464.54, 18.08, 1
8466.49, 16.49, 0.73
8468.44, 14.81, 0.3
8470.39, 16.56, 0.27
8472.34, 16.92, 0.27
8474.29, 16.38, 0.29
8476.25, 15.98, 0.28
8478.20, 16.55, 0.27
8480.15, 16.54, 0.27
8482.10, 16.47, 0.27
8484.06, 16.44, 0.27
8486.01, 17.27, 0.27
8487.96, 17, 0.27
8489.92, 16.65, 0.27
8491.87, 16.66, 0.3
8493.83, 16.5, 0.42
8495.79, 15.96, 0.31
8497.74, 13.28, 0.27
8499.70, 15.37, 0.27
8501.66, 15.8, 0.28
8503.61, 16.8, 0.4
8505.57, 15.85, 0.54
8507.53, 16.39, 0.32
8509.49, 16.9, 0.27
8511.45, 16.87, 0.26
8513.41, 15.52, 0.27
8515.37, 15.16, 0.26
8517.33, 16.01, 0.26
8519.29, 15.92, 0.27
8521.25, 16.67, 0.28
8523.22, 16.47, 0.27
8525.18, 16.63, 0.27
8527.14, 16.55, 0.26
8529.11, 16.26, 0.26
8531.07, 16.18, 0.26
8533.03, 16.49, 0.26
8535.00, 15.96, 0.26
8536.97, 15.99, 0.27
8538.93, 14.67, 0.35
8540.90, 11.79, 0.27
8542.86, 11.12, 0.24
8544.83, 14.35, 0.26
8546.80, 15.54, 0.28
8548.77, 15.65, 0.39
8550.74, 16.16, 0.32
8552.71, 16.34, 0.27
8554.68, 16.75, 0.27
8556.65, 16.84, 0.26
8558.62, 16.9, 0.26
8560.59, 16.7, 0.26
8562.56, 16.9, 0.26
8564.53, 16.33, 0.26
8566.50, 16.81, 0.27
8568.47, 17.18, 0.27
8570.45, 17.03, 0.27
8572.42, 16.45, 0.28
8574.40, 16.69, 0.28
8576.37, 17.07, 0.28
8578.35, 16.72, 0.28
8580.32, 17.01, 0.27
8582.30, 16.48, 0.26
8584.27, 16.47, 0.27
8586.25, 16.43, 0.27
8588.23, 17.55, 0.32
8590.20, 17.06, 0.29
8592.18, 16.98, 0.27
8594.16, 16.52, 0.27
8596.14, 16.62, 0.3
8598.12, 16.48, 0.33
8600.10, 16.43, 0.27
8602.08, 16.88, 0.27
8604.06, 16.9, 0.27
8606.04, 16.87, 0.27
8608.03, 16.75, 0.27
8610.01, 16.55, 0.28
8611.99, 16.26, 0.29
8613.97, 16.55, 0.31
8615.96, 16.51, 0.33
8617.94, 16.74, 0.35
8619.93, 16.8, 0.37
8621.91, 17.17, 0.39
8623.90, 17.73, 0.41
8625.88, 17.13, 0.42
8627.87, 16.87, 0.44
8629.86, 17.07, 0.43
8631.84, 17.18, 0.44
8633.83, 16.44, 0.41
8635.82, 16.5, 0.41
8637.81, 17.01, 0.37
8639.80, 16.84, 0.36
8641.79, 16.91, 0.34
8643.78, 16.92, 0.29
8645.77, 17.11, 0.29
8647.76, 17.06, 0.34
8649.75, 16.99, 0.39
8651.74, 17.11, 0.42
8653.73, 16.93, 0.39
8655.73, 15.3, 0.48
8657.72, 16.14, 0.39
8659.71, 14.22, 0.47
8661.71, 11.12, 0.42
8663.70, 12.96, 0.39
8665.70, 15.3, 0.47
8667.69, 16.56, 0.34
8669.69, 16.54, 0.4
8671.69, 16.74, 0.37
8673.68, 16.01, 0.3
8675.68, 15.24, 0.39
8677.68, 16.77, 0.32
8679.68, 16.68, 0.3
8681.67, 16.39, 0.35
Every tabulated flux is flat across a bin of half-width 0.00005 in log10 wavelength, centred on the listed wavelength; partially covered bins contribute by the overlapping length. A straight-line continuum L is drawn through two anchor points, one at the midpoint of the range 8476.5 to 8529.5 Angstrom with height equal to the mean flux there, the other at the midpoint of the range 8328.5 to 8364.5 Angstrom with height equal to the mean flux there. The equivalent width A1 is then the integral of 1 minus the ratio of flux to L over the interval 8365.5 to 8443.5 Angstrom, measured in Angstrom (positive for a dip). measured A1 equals 0.8 Angstrom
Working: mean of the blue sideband 17.2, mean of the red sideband 16.2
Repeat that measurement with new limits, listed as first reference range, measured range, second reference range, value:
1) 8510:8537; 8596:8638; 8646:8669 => -2.9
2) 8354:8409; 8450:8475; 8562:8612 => 0.6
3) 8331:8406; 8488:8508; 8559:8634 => 1.0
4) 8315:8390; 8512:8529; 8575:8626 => 0.7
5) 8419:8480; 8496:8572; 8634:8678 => 1.8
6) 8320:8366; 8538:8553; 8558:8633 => 2.2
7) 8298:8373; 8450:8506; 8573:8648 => 2.3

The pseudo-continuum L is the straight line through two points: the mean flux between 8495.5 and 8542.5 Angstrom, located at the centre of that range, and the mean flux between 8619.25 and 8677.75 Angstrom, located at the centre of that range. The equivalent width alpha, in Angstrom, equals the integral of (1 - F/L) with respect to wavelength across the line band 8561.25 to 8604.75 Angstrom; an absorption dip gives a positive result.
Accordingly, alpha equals -2.1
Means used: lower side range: 15.8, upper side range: 16.3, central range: 16.8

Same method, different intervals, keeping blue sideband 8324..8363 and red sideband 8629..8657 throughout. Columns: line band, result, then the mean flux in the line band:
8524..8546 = 2.3 Angstrom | 15.1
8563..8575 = 0.1 Angstrom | 16.8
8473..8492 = 0.4 Angstrom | 16.6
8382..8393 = 0.6 Angstrom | 16.1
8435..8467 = 1.1 Angstrom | 16.4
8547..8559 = 0.4 Angstrom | 16.4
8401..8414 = 0.0 Angstrom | 17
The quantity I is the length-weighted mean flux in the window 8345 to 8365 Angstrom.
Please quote 17.2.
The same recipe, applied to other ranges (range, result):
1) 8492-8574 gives 15.9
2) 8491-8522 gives 16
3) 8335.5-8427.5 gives 16.9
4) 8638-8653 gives 17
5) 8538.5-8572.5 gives 15.8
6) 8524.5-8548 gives 15.1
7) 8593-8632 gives 16.8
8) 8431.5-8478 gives 16.3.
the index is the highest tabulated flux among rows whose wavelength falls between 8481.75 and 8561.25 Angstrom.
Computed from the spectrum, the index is 17.27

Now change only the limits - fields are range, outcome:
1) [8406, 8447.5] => 18.46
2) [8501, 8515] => 16.9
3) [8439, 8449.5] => 16.92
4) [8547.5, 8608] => 17.55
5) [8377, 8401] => 17.49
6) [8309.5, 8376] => 18.15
